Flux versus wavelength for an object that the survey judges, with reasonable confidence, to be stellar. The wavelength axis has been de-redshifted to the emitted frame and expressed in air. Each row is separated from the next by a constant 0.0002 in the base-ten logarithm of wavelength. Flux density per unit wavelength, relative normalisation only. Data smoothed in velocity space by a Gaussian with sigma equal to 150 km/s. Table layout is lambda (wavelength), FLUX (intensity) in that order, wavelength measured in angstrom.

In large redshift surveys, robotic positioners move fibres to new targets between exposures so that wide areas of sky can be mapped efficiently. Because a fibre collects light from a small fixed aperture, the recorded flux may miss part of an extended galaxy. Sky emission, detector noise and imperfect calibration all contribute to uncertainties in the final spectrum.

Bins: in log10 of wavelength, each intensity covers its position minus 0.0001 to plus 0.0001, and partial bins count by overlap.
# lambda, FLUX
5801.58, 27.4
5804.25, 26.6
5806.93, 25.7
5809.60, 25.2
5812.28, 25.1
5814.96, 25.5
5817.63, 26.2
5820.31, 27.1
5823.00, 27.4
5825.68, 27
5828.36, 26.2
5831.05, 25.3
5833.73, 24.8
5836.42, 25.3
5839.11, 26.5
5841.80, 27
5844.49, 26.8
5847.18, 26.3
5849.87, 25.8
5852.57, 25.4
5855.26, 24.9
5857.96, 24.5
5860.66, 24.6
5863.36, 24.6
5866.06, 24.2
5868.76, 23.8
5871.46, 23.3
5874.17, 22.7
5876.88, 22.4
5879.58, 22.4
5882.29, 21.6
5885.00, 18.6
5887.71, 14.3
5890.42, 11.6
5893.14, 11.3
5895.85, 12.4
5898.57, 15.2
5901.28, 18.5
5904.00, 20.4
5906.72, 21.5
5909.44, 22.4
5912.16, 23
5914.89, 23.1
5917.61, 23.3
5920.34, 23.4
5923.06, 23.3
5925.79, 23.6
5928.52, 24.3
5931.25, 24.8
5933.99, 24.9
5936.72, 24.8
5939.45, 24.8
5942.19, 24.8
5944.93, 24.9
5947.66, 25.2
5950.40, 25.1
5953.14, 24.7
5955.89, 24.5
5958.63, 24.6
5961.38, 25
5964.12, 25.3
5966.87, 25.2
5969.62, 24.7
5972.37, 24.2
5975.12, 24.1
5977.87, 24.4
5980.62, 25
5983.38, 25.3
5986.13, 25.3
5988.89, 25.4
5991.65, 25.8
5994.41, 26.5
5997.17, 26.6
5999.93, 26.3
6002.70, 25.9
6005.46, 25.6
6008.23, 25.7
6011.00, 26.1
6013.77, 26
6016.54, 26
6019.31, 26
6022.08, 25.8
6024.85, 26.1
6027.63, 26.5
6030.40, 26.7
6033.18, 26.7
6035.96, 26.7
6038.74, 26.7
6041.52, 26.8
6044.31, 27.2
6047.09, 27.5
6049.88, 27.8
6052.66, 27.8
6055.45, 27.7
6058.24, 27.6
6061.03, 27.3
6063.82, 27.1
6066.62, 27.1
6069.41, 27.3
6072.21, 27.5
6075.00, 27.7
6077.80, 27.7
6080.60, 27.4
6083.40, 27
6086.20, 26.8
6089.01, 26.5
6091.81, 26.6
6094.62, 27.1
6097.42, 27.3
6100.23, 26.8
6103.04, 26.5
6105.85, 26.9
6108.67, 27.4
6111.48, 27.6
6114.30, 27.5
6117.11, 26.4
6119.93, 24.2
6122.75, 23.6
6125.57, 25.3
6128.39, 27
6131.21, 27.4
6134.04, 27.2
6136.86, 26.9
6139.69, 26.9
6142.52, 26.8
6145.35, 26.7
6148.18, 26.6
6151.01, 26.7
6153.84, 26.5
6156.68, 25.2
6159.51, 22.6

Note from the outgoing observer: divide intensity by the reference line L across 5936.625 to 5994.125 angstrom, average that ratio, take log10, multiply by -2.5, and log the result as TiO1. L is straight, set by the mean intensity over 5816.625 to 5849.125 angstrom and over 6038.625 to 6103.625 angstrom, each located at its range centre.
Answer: 0.08 mag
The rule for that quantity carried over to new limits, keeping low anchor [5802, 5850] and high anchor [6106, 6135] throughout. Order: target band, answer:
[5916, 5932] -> 0.11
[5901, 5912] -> 0.23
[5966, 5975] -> 0.07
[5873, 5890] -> 0.30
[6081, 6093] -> -0.02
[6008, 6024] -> 0.01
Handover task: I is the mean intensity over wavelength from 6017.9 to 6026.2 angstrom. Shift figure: 26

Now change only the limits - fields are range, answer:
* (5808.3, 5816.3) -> 25.3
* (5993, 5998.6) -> 26.6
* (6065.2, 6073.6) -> 27.3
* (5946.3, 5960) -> 24.8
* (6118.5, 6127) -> 24.4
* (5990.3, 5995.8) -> 26.2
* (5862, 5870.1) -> 24.2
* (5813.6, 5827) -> 26.6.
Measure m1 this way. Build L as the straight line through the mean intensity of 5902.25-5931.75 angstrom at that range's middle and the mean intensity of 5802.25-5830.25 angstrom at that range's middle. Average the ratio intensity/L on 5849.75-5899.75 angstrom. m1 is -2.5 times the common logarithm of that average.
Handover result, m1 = 0.18 mag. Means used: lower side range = 26.2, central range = 20.6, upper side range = 22.9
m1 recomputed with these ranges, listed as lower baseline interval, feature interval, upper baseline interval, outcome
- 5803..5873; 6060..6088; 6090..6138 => -0.03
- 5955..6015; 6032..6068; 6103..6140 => -0.06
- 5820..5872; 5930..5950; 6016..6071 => 0.06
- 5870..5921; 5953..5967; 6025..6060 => -0.09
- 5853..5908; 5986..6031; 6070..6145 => -0.09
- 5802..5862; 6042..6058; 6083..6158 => -0.05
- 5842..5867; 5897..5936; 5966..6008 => 0.14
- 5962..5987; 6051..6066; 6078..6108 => -0.05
